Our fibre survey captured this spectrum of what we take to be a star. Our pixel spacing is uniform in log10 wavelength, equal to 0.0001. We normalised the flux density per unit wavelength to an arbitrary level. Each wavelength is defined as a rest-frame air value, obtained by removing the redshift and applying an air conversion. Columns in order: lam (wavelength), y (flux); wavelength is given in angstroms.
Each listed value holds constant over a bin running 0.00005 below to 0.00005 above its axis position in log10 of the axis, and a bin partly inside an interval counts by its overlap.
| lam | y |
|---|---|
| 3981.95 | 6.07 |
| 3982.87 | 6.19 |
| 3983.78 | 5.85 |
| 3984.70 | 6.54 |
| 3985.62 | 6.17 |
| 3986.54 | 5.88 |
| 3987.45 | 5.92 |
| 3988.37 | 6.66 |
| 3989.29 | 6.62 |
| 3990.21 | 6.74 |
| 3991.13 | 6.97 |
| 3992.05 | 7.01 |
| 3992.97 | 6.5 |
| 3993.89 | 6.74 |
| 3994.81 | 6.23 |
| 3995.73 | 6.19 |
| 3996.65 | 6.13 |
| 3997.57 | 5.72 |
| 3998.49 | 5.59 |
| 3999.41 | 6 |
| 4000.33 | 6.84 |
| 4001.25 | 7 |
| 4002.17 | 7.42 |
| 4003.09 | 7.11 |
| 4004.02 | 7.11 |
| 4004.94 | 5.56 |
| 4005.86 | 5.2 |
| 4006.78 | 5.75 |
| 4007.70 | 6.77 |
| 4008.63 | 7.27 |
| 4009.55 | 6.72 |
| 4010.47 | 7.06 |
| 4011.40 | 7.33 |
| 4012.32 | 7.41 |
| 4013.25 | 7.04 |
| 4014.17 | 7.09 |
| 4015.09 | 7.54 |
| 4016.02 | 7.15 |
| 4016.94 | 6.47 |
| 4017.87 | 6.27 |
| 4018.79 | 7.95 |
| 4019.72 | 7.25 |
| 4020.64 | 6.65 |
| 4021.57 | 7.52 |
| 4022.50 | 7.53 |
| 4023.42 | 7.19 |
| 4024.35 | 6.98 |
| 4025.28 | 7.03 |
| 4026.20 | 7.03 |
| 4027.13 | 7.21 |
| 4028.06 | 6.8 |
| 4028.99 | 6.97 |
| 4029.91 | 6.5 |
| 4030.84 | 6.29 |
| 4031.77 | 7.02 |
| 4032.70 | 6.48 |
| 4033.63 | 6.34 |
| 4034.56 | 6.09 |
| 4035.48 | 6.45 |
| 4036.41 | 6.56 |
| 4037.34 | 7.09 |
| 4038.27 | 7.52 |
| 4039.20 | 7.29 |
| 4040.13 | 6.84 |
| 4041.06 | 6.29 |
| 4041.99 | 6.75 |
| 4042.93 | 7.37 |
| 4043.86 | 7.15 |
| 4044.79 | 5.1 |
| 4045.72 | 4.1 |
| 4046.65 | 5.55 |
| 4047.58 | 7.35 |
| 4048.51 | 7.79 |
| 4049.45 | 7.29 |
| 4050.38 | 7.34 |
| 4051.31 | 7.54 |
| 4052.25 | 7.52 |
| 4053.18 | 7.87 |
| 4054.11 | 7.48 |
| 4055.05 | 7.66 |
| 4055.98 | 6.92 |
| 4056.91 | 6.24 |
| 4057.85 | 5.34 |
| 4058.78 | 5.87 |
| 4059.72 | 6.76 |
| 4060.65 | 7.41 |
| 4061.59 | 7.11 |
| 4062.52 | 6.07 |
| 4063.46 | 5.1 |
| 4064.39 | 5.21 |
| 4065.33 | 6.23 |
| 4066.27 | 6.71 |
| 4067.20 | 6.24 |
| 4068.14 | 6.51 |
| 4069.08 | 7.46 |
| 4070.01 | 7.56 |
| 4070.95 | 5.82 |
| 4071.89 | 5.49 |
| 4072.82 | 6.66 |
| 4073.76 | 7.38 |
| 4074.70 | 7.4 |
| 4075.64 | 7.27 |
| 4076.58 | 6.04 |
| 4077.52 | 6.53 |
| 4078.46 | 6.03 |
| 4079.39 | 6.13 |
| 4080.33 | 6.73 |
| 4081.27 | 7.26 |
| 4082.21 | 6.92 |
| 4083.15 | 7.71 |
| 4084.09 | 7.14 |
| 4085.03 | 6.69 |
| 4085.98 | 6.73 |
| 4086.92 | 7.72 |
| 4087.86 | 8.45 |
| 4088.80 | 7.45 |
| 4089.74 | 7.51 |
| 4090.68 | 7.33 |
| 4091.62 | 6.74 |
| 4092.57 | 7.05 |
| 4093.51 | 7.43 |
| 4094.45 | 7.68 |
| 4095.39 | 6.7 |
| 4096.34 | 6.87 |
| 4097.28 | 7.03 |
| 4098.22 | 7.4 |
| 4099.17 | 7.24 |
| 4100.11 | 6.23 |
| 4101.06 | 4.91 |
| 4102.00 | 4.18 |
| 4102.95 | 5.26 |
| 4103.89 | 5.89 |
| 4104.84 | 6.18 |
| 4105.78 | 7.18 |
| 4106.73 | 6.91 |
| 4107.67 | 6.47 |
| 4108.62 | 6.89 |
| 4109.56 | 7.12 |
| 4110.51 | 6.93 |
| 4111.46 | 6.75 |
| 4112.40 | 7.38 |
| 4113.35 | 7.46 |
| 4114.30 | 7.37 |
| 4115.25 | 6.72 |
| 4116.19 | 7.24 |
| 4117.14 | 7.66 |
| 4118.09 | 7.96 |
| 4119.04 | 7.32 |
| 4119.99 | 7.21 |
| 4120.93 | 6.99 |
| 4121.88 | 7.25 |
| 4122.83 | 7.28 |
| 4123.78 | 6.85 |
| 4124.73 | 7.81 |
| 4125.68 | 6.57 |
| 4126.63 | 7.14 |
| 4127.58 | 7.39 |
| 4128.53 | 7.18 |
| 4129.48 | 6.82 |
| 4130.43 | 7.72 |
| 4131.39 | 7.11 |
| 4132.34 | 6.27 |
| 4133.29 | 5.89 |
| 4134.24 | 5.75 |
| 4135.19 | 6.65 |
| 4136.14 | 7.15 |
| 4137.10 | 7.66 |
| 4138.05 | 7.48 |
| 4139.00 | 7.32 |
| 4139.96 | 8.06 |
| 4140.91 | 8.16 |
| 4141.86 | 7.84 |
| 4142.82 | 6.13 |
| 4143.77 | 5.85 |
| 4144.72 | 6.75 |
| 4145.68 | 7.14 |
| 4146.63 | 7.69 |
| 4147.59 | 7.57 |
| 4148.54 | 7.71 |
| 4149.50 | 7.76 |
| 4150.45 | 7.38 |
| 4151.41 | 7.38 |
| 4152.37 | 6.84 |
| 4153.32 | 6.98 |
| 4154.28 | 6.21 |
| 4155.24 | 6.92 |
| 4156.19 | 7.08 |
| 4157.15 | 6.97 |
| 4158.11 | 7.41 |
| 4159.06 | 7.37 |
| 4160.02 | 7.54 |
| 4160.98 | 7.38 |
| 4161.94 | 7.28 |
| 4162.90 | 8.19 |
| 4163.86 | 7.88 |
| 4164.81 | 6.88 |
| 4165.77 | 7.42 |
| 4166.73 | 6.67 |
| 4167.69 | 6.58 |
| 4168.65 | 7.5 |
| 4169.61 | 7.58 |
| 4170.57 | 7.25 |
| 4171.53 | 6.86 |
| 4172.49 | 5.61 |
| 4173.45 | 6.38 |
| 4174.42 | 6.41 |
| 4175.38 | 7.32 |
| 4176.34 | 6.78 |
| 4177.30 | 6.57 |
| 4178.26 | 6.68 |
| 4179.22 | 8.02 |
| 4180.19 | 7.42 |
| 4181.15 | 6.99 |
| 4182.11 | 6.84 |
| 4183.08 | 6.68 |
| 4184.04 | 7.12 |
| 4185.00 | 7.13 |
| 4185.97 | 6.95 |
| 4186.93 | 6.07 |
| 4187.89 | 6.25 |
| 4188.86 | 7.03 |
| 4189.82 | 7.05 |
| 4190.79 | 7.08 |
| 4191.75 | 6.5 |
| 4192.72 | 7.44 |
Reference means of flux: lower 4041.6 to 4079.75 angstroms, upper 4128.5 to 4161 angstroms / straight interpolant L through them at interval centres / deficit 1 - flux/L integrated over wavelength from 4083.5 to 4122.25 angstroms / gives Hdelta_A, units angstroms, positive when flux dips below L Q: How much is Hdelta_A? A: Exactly -0.44 angstroms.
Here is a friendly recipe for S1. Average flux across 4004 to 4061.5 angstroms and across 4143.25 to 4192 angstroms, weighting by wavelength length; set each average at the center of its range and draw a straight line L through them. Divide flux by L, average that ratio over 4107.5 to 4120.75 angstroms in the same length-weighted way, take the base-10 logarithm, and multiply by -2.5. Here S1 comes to -0.04 mag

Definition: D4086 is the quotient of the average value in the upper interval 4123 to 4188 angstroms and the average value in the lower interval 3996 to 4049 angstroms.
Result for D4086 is 1.1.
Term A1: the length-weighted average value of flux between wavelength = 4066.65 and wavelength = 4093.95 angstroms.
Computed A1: 6.94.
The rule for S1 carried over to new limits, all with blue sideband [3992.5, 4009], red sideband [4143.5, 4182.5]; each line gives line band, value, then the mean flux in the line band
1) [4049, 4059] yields -0.07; 7.04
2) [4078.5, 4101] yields -0.05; 7.07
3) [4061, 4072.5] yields 0.06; 6.31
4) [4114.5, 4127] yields -0.05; 7.24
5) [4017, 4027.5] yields -0.10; 7.12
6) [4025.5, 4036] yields -0.02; 6.67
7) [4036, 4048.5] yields 0.00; 6.58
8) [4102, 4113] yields 0.05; 6.54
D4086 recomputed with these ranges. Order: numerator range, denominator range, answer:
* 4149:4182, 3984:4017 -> 1.08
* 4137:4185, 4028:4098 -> 1.05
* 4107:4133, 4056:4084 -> 1.09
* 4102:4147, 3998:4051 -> 1.03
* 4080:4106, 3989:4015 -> 1.03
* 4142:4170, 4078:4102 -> 1.03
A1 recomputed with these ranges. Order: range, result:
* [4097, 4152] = 6.98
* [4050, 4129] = 6.86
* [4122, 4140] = 7.03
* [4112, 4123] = 7.32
